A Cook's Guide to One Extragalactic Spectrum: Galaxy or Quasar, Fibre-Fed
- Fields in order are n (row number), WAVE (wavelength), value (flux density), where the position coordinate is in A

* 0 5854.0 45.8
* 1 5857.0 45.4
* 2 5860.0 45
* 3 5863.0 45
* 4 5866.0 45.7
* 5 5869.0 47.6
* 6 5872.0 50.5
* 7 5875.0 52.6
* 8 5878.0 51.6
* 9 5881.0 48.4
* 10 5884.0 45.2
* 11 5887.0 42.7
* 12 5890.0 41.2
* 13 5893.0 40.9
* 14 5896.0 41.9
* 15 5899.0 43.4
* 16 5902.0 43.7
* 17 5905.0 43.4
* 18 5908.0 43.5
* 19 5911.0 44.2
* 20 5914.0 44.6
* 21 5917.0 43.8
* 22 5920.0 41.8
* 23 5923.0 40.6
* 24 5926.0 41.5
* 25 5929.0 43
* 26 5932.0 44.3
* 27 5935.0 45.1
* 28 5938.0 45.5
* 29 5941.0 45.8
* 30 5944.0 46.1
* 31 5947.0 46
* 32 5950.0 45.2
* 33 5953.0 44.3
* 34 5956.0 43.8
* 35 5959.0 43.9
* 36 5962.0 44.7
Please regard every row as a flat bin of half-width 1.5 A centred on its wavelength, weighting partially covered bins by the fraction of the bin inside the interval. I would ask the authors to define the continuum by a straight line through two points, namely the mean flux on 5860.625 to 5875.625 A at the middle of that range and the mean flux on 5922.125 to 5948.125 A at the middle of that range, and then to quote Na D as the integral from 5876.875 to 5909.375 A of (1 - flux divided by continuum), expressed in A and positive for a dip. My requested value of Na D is 1.7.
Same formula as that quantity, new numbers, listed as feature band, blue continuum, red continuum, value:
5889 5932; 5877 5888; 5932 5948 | 3.27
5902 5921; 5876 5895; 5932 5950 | 0.72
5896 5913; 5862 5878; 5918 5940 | 0.73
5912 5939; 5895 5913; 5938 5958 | 0.58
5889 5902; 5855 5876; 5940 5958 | 1.23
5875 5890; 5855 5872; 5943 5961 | -0.35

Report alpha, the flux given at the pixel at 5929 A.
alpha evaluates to 43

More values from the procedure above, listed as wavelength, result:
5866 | 45.7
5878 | 51.6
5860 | 45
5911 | 44.2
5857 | 45.4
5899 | 43.4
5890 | 41.2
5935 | 45.1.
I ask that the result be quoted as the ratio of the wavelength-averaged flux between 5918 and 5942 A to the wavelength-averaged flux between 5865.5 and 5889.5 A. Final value 0.9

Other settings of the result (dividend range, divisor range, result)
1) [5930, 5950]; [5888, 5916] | 1.06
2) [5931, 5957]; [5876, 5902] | 1.01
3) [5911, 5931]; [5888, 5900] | 1.02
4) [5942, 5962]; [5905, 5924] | 1.04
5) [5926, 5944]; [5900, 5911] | 1.02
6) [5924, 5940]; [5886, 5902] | 1.04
